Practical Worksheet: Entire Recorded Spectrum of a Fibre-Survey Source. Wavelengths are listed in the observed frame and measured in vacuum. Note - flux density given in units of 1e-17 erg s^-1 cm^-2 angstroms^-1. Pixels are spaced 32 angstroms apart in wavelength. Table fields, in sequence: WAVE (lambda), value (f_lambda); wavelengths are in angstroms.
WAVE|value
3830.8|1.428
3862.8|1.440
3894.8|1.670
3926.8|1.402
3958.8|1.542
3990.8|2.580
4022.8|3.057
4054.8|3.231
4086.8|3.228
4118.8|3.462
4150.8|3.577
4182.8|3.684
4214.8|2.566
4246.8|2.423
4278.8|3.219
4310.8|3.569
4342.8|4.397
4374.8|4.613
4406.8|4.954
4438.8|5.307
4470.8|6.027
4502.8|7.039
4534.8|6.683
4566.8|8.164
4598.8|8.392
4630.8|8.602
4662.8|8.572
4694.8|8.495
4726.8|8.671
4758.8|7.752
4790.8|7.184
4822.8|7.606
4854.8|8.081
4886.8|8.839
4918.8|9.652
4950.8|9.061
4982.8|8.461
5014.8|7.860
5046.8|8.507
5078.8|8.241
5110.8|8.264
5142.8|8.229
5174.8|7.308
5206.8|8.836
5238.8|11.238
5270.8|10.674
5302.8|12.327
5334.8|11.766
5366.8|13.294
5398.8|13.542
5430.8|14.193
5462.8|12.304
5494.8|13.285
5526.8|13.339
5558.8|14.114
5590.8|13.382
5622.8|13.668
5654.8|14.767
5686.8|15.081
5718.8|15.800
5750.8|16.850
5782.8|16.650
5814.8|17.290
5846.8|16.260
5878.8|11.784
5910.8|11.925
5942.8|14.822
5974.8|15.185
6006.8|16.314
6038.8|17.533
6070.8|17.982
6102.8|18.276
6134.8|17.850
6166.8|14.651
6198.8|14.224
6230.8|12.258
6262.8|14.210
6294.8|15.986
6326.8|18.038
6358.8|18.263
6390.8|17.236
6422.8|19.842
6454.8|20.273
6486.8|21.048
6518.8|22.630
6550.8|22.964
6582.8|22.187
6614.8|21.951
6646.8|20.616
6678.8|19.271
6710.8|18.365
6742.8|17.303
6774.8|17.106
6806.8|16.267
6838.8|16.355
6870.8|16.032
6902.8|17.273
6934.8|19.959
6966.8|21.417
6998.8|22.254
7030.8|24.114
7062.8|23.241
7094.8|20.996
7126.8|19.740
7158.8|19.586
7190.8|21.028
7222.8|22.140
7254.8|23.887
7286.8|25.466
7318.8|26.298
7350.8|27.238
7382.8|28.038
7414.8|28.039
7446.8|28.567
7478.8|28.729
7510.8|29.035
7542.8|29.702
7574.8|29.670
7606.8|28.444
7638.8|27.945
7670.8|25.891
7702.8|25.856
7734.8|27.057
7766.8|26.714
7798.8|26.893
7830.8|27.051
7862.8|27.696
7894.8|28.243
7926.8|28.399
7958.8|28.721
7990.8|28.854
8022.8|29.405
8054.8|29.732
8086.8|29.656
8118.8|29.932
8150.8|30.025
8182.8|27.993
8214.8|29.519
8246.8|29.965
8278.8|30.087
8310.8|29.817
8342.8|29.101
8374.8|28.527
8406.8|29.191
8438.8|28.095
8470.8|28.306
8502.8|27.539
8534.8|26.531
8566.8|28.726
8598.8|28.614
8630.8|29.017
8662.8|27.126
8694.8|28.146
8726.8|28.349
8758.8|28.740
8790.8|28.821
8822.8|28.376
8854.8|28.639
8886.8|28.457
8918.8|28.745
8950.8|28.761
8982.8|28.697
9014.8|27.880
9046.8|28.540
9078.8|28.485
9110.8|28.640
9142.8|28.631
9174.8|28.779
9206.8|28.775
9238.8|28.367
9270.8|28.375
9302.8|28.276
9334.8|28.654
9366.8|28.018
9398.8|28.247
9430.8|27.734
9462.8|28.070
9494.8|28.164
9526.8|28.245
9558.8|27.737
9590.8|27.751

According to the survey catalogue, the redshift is 0.00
